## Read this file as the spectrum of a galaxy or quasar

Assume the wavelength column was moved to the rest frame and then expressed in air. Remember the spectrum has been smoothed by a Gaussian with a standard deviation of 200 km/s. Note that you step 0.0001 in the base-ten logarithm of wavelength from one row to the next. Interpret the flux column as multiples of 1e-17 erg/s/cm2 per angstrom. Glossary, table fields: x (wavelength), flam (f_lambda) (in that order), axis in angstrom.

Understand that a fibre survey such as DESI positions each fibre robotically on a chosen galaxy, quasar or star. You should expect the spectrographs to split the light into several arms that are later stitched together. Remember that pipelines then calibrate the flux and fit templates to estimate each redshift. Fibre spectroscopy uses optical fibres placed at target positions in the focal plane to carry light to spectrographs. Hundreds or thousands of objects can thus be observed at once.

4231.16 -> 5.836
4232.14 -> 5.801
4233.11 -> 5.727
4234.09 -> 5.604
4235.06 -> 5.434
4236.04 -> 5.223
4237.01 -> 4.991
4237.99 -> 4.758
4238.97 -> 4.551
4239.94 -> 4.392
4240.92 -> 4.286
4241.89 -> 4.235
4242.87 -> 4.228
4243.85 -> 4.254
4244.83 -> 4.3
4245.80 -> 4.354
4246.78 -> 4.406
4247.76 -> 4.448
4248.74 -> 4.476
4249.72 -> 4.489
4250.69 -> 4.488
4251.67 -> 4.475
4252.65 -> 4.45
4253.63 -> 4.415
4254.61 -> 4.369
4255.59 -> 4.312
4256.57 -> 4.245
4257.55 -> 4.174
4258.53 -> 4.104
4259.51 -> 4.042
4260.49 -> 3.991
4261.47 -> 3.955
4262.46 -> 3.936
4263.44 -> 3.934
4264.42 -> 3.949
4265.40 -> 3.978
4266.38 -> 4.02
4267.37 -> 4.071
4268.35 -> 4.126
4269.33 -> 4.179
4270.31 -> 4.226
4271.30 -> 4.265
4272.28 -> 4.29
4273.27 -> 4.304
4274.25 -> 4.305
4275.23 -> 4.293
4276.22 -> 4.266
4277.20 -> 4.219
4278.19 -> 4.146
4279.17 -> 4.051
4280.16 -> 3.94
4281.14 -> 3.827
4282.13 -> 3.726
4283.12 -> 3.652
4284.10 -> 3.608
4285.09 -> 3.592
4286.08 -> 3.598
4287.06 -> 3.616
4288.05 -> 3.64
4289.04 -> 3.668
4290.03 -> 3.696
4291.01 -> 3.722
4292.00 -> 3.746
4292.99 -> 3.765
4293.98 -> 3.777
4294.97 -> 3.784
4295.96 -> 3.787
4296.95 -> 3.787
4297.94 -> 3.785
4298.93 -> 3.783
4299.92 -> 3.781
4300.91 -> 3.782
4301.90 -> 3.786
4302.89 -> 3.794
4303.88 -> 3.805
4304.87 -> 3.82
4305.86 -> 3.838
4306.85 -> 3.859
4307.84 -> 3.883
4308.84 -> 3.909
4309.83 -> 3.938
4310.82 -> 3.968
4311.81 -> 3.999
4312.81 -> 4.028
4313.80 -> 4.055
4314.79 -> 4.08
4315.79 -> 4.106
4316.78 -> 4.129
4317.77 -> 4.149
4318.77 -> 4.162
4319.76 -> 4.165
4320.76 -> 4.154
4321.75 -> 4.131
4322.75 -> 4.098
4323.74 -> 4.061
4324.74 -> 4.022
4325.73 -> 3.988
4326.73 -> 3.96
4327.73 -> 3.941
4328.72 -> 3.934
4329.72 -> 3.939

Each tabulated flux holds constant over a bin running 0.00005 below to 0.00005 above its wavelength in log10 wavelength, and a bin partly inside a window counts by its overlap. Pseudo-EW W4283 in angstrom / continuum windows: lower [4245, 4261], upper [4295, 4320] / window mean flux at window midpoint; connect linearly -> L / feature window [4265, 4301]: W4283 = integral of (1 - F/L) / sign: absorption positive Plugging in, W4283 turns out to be 1.7 angstrom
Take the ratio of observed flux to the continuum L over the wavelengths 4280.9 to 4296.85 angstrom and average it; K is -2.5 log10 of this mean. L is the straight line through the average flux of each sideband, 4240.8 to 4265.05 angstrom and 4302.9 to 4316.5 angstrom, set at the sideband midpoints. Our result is 0.10 mag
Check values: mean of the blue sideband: 4.25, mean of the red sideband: 3.94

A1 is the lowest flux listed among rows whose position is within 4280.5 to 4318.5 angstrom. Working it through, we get 3.592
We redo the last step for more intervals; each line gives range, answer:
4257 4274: 3.934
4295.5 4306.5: 3.781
